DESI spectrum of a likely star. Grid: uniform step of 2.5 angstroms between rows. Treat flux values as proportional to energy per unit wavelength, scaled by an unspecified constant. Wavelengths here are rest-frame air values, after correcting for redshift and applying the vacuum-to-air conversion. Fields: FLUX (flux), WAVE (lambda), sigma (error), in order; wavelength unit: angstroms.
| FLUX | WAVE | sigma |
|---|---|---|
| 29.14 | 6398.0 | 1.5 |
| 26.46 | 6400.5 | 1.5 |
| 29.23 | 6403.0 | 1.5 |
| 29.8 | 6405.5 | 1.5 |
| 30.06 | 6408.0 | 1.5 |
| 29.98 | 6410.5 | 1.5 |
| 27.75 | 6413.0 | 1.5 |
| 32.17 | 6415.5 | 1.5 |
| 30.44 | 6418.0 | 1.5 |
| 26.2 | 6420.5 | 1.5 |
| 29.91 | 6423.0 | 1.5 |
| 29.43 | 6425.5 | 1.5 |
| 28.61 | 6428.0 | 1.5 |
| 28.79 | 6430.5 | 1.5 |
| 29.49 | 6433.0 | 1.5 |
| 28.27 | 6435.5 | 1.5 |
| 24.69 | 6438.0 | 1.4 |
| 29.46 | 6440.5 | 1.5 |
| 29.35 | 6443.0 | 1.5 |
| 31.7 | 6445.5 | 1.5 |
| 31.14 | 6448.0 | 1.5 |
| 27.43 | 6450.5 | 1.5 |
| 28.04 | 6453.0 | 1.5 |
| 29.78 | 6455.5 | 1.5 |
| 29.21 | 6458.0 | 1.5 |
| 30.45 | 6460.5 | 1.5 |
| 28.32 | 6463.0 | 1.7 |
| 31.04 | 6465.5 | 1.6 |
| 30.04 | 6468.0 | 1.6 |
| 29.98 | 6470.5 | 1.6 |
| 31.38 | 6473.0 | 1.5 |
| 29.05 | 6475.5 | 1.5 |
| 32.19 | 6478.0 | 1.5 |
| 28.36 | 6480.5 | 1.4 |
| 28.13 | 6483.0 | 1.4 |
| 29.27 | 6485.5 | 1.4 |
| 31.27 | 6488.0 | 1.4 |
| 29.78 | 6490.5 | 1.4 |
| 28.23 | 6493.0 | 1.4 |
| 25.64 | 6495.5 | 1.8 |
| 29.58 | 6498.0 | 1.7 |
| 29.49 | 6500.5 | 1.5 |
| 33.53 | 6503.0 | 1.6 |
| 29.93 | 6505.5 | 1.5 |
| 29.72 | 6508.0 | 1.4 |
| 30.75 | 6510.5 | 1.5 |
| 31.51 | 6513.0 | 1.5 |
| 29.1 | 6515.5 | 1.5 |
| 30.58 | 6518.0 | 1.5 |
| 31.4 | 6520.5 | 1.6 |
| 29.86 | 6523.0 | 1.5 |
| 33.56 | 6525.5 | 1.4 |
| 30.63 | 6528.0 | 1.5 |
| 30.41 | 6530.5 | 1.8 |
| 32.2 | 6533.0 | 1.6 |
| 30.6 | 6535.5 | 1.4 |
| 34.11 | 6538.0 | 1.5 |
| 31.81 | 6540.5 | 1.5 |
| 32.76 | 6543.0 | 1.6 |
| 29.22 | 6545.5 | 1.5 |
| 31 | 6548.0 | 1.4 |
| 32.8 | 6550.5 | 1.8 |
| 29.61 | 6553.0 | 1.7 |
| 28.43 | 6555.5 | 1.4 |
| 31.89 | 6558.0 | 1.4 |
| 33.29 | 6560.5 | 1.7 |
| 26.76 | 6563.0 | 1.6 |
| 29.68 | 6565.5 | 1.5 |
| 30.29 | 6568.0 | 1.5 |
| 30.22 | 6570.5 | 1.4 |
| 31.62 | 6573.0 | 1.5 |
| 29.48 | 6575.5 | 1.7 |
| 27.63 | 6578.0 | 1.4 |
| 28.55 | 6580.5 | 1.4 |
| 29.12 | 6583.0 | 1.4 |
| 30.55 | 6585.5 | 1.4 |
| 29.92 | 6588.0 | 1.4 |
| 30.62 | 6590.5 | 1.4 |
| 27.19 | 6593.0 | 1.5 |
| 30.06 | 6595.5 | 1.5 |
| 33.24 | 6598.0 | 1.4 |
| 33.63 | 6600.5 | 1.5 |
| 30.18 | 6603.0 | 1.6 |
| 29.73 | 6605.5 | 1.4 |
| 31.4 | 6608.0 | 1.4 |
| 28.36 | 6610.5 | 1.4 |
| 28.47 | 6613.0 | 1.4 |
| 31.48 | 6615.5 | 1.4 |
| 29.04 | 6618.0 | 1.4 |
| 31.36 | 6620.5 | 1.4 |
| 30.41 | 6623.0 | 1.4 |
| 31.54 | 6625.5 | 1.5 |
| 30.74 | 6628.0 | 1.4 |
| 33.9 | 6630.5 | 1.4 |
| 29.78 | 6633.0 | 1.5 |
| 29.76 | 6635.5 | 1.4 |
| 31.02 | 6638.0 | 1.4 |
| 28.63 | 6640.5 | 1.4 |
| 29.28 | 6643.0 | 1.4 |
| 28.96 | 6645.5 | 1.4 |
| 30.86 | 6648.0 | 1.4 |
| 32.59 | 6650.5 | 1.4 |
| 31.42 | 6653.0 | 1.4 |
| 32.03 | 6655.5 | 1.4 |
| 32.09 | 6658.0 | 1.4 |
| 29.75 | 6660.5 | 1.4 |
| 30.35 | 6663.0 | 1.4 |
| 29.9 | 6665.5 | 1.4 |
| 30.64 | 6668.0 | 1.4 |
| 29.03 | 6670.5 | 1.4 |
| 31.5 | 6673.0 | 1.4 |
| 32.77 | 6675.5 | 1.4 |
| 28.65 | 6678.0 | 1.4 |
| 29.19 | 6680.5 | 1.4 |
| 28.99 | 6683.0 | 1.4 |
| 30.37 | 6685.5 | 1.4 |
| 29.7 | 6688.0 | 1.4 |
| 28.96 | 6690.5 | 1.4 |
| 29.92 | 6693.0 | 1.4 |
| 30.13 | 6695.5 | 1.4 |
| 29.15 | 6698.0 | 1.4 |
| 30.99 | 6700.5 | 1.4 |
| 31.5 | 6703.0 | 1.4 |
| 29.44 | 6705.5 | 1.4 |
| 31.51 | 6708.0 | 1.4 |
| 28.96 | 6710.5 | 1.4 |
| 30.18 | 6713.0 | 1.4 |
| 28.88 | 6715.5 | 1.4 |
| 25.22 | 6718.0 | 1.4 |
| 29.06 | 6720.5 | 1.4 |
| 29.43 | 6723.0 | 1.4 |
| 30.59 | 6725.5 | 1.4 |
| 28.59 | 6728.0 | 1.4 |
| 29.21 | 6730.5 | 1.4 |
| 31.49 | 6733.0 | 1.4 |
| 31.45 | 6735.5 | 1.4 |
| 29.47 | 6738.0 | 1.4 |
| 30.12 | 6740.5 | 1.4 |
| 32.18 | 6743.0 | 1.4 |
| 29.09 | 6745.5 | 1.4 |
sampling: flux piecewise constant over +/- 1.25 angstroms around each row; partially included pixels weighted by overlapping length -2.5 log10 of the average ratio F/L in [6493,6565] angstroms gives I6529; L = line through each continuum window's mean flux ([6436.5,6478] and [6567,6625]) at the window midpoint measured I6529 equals -0.03 mag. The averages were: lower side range 29.5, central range 30.7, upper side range 30.1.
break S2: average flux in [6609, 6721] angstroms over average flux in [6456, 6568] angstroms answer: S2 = 1.0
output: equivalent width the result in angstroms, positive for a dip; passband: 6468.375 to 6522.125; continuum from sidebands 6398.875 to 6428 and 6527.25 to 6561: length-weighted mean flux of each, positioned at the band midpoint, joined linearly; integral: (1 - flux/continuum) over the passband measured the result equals 1.00 angstroms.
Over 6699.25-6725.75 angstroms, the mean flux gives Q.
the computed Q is 29.6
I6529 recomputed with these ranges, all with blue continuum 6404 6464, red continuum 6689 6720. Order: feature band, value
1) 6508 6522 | -0.046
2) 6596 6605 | -0.089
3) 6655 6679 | -0.041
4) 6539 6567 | -0.048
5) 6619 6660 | -0.050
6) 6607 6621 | -0.018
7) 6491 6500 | 0.044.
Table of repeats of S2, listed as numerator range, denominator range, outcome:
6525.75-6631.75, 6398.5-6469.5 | 1.05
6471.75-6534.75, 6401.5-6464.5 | 1.04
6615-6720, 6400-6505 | 1.03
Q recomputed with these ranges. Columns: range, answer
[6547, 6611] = 30.2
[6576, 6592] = 29.4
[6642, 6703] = 30.3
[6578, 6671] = 30.4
